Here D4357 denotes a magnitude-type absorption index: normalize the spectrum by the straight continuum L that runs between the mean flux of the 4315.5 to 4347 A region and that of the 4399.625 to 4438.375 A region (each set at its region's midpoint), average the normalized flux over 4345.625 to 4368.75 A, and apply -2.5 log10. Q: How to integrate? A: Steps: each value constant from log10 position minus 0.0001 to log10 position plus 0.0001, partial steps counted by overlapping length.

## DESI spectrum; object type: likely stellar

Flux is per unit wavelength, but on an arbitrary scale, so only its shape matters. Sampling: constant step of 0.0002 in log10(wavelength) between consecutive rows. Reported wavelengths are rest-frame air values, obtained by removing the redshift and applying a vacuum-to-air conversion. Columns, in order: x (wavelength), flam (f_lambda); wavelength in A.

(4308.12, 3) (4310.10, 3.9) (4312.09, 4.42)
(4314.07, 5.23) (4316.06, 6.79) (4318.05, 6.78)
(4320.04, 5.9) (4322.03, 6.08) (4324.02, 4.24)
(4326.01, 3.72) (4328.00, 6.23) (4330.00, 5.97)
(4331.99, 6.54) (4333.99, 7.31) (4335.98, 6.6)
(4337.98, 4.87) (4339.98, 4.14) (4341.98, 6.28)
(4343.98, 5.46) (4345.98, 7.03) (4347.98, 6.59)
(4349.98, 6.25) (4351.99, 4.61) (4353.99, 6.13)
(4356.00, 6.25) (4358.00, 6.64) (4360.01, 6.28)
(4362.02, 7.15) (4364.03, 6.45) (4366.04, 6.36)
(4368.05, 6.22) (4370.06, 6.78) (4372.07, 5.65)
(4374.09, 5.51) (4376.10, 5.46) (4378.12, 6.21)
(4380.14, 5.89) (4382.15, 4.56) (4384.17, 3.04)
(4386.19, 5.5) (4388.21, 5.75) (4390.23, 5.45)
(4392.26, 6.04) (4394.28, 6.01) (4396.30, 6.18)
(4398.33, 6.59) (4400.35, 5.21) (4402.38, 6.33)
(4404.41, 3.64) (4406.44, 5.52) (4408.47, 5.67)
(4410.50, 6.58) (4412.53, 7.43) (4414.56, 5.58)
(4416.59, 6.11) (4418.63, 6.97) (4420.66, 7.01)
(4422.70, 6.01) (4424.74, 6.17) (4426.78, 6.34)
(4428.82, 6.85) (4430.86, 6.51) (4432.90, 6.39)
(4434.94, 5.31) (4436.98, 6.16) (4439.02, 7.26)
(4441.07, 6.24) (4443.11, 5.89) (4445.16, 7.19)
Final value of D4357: -0.067 mag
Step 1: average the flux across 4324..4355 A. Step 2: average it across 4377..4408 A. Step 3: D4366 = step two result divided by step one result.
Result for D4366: 0.94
